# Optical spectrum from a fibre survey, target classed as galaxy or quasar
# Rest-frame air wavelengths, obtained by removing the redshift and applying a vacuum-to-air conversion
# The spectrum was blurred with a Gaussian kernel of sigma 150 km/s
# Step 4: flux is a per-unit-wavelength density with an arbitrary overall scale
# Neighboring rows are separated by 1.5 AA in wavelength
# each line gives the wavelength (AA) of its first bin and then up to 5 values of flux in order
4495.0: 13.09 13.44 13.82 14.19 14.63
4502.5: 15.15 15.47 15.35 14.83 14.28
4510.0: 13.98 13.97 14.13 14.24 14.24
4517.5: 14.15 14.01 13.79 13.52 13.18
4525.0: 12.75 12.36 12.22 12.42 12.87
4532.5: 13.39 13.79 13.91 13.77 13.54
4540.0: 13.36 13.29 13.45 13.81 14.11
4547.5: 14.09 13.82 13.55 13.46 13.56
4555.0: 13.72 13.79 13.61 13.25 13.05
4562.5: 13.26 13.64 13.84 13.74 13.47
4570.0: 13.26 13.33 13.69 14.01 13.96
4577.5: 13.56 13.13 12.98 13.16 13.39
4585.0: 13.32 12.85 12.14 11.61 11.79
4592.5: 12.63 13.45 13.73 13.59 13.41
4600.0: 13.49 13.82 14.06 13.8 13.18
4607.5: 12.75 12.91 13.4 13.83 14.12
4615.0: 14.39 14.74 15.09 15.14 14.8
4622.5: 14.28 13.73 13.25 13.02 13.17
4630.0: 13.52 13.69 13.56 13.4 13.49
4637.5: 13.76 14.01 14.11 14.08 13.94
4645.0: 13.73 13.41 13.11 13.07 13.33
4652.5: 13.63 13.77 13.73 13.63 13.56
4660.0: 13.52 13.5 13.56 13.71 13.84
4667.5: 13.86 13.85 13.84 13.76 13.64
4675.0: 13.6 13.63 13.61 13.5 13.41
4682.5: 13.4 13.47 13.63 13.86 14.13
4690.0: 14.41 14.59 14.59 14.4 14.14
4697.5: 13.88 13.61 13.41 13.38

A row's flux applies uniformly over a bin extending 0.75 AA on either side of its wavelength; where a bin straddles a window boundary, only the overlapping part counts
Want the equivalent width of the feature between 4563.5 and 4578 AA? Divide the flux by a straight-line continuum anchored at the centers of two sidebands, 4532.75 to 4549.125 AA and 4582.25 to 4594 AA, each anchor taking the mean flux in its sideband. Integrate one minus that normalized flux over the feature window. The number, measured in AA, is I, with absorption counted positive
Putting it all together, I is -0.7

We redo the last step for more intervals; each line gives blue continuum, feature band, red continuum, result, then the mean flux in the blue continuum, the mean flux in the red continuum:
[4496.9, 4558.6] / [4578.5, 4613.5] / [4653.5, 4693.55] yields 1.5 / 13.8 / 13.8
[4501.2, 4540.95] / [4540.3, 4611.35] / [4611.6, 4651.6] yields 2.3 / 13.8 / 13.8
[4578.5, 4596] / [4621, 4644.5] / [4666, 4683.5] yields -0.8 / 12.8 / 13.7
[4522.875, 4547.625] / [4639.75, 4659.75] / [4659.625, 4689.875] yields 0.0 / 13.3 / 13.7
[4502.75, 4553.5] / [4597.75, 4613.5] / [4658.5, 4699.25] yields 0.3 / 13.7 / 13.8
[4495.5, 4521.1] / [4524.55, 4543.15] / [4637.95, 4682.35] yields 1.4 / 14.3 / 13.7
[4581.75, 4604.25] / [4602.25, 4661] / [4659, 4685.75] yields -1.6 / 13.1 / 13.6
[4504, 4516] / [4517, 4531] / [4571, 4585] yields 1.1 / 14.5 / 13.5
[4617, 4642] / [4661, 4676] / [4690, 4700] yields 0.4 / 13.9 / 14.2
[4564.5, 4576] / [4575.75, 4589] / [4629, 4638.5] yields 0.5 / 13.6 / 13.6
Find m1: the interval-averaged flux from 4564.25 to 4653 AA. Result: 13.5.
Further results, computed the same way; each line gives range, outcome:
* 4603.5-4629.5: 13.9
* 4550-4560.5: 13.6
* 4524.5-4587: 13.4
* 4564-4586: 13.5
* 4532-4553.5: 13.7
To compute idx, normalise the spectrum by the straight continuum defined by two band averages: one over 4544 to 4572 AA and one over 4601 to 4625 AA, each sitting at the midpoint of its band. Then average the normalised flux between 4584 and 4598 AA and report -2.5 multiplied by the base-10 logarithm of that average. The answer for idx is 0.08 mag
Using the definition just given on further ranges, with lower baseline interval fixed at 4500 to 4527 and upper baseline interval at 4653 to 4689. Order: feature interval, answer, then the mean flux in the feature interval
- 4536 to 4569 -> 0.032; 13.6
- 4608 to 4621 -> -0.029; 14.2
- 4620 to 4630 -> 0.006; 13.7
